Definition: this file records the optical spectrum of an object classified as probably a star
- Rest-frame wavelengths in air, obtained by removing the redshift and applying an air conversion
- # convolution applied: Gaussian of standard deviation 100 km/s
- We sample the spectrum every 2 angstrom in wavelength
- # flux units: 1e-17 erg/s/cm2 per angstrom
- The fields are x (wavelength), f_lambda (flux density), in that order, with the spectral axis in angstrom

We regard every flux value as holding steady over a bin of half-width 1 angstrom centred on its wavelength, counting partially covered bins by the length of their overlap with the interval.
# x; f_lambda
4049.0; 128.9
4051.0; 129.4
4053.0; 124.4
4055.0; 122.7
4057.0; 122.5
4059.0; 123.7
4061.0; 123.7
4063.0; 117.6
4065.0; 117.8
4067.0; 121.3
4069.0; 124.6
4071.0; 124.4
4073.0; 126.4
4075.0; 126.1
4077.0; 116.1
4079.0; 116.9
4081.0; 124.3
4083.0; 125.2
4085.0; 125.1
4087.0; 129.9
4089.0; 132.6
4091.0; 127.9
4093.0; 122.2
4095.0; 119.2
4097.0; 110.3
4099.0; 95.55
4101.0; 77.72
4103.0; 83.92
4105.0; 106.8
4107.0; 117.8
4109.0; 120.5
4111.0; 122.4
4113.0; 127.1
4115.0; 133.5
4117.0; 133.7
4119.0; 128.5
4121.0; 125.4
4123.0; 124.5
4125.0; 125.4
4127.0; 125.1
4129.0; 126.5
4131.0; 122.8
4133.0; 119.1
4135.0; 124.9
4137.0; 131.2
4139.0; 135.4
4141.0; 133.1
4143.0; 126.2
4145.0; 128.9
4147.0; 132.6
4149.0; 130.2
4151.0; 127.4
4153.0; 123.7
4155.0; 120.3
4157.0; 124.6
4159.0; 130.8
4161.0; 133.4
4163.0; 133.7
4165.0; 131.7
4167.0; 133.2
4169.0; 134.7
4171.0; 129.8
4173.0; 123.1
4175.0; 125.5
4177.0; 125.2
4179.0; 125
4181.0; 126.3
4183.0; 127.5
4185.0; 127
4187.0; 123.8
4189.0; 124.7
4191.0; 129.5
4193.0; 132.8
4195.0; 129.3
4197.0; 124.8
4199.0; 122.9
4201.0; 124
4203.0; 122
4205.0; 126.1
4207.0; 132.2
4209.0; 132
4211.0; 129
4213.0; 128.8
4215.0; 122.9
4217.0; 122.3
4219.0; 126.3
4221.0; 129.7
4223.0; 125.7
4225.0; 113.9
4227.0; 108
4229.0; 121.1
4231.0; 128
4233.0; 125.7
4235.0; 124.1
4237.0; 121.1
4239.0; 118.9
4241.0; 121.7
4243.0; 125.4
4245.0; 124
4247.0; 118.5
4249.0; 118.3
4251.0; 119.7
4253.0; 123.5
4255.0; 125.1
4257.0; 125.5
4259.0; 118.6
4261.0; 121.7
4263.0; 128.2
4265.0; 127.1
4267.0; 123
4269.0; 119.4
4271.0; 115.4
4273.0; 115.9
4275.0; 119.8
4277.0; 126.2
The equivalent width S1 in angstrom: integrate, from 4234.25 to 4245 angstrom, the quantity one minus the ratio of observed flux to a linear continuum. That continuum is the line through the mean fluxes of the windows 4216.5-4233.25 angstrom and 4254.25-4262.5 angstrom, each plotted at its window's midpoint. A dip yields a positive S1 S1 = 0.0 angstrom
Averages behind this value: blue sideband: 122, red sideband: 123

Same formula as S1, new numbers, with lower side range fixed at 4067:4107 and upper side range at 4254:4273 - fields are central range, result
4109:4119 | -0.9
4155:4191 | -2.6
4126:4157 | -2.3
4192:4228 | -1.4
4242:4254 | 0.0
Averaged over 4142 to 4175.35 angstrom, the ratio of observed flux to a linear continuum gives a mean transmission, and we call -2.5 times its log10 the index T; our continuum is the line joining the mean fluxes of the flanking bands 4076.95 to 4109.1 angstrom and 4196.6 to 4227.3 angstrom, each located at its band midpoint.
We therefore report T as -0.075 mag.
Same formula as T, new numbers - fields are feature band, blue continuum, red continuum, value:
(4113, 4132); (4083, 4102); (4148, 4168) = -0.05 mag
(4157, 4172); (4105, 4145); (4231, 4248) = -0.06 mag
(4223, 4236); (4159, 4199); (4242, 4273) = 0.03 mag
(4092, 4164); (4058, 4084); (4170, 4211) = 0.02 mag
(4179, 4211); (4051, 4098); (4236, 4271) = -0.04 mag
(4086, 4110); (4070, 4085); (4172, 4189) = 0.10 mag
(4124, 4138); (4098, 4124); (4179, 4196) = -0.06 mag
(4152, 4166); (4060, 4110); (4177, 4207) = -0.04 mag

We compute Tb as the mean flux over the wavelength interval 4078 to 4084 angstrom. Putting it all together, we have 122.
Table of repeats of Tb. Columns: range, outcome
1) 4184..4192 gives 126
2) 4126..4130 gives 126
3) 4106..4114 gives 122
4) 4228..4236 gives 125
